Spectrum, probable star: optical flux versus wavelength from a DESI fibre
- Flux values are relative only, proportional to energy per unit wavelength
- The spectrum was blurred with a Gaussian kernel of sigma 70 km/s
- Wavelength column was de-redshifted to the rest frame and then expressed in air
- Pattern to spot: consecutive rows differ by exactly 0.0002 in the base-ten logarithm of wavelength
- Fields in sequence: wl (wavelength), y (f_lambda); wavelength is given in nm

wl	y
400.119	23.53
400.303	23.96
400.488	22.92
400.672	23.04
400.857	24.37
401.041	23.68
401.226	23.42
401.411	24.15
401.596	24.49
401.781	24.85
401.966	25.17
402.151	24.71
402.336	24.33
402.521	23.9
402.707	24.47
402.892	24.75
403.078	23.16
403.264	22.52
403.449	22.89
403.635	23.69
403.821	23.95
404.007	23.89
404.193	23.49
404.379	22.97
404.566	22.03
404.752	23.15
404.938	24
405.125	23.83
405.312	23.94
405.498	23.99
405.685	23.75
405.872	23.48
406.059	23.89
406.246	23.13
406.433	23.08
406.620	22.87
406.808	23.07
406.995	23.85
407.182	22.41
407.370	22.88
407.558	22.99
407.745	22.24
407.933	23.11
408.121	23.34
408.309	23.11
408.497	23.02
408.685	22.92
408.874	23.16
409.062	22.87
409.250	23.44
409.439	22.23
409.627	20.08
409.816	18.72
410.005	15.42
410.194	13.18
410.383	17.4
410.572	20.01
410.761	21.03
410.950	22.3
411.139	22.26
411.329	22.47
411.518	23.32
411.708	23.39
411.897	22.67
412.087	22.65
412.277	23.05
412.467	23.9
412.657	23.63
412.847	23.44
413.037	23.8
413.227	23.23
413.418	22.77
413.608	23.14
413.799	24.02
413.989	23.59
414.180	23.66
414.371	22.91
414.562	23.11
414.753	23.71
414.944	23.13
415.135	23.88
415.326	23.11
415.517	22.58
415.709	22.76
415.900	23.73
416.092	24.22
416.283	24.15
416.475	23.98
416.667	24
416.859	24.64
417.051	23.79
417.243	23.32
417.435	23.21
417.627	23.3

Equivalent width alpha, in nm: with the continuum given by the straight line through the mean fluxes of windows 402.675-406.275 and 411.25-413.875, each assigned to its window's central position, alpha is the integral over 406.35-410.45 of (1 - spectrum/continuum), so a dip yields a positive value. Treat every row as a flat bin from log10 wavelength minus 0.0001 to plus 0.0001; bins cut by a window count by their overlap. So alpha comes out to 0.31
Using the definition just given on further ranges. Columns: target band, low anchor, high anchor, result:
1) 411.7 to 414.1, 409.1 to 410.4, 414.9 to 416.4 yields -0.23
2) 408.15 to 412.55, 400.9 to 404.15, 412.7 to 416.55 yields 0.41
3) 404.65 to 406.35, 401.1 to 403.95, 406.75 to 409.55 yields -0.02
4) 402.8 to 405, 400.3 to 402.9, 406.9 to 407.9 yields 0.03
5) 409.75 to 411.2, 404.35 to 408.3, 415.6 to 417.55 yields 0.29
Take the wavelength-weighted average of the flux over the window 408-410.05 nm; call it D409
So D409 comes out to 21.8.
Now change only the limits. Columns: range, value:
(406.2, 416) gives 22.4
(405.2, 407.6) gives 23.3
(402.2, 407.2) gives 23.5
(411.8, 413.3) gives 23.3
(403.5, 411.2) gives 22.3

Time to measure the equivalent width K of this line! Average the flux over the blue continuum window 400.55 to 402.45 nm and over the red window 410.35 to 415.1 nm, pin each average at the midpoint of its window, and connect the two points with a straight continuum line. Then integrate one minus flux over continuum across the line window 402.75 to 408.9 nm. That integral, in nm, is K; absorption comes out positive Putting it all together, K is 0.10 nm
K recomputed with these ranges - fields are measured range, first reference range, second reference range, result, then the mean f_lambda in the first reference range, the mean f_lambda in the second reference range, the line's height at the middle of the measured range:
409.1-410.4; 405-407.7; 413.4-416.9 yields 0.25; 23.4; 23.5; 23.4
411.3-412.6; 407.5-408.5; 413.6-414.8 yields 0.01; 23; 23.4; 23.3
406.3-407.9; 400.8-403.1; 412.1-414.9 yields 0.06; 24.3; 23.4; 23.9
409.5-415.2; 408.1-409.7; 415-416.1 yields 0.25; 22.7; 23.3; 23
